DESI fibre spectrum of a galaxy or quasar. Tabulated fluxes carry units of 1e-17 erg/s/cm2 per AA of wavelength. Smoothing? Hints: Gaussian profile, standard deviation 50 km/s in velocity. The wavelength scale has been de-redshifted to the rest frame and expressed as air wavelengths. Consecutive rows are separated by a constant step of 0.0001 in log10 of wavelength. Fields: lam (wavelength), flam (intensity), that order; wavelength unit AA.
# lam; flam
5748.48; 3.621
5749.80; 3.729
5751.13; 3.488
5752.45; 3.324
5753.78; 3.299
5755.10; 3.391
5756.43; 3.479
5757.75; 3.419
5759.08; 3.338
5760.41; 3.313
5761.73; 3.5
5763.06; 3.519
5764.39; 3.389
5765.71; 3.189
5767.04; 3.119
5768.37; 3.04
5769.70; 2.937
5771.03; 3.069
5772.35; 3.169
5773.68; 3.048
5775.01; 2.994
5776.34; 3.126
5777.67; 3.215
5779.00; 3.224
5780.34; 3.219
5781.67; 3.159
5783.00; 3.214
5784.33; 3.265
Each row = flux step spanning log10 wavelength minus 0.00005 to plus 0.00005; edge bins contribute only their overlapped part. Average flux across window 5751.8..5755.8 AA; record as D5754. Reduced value 3.34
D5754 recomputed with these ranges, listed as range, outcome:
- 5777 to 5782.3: 3.2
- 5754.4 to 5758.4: 3.43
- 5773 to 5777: 3.06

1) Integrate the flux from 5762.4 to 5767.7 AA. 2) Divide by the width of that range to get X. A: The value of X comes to 3.31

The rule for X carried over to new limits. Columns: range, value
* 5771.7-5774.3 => 3.11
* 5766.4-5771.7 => 3.04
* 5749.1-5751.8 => 3.61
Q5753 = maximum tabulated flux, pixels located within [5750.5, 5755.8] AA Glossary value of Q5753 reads 3.488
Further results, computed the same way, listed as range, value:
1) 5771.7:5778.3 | 3.215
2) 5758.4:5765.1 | 3.519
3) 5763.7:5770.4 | 3.389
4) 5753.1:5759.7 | 3.479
